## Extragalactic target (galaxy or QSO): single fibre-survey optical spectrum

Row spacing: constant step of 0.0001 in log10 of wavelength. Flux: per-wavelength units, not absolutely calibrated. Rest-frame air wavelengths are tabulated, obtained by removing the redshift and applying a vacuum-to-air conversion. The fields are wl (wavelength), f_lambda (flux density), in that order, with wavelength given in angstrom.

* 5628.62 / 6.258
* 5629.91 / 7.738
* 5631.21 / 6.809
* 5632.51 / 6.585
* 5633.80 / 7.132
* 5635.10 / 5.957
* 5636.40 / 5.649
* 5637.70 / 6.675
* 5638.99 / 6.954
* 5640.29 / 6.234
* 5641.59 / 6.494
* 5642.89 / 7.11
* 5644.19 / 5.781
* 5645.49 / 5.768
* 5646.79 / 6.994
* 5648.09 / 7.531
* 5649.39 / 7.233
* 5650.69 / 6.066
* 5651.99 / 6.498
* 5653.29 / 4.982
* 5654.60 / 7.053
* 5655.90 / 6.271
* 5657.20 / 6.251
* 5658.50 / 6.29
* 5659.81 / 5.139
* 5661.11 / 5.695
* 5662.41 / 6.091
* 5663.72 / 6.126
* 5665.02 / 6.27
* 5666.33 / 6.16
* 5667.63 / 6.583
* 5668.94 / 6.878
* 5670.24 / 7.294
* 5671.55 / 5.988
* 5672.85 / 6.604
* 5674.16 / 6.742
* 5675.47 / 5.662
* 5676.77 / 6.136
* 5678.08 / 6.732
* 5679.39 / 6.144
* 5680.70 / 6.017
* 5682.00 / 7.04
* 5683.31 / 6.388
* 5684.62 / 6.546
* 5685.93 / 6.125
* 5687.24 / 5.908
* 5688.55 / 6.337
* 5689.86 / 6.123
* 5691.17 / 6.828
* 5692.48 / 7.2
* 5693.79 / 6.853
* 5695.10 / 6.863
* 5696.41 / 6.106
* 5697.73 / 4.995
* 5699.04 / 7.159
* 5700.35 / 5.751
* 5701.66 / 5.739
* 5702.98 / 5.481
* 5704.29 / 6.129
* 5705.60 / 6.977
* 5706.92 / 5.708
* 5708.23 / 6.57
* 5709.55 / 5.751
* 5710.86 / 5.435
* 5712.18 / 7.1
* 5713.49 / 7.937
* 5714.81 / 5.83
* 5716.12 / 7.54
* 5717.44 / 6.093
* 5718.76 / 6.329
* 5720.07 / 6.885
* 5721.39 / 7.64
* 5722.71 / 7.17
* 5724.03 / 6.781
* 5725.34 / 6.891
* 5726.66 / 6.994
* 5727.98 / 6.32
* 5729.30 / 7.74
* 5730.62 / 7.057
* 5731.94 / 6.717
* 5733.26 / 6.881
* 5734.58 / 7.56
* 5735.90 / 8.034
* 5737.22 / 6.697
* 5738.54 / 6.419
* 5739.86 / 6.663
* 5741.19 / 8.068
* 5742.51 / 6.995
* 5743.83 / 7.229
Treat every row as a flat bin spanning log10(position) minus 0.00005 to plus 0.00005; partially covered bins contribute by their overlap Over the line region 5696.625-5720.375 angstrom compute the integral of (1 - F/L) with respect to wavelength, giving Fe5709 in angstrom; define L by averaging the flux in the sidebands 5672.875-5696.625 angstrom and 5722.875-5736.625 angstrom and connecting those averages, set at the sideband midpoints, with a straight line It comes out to 1.8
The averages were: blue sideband 6.44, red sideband 7.1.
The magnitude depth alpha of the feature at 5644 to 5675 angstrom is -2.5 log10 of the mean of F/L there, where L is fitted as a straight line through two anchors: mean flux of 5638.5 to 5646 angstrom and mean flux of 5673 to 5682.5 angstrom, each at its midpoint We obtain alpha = 0.004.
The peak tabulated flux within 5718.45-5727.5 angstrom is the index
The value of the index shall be 7.64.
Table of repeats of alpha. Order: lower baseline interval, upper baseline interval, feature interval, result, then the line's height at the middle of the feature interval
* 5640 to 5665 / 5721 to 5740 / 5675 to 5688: 0.05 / 6.57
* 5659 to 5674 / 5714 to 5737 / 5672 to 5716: 0.04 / 6.6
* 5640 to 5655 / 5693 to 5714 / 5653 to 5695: 0.01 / 6.38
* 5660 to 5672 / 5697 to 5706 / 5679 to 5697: -0.06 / 6.12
